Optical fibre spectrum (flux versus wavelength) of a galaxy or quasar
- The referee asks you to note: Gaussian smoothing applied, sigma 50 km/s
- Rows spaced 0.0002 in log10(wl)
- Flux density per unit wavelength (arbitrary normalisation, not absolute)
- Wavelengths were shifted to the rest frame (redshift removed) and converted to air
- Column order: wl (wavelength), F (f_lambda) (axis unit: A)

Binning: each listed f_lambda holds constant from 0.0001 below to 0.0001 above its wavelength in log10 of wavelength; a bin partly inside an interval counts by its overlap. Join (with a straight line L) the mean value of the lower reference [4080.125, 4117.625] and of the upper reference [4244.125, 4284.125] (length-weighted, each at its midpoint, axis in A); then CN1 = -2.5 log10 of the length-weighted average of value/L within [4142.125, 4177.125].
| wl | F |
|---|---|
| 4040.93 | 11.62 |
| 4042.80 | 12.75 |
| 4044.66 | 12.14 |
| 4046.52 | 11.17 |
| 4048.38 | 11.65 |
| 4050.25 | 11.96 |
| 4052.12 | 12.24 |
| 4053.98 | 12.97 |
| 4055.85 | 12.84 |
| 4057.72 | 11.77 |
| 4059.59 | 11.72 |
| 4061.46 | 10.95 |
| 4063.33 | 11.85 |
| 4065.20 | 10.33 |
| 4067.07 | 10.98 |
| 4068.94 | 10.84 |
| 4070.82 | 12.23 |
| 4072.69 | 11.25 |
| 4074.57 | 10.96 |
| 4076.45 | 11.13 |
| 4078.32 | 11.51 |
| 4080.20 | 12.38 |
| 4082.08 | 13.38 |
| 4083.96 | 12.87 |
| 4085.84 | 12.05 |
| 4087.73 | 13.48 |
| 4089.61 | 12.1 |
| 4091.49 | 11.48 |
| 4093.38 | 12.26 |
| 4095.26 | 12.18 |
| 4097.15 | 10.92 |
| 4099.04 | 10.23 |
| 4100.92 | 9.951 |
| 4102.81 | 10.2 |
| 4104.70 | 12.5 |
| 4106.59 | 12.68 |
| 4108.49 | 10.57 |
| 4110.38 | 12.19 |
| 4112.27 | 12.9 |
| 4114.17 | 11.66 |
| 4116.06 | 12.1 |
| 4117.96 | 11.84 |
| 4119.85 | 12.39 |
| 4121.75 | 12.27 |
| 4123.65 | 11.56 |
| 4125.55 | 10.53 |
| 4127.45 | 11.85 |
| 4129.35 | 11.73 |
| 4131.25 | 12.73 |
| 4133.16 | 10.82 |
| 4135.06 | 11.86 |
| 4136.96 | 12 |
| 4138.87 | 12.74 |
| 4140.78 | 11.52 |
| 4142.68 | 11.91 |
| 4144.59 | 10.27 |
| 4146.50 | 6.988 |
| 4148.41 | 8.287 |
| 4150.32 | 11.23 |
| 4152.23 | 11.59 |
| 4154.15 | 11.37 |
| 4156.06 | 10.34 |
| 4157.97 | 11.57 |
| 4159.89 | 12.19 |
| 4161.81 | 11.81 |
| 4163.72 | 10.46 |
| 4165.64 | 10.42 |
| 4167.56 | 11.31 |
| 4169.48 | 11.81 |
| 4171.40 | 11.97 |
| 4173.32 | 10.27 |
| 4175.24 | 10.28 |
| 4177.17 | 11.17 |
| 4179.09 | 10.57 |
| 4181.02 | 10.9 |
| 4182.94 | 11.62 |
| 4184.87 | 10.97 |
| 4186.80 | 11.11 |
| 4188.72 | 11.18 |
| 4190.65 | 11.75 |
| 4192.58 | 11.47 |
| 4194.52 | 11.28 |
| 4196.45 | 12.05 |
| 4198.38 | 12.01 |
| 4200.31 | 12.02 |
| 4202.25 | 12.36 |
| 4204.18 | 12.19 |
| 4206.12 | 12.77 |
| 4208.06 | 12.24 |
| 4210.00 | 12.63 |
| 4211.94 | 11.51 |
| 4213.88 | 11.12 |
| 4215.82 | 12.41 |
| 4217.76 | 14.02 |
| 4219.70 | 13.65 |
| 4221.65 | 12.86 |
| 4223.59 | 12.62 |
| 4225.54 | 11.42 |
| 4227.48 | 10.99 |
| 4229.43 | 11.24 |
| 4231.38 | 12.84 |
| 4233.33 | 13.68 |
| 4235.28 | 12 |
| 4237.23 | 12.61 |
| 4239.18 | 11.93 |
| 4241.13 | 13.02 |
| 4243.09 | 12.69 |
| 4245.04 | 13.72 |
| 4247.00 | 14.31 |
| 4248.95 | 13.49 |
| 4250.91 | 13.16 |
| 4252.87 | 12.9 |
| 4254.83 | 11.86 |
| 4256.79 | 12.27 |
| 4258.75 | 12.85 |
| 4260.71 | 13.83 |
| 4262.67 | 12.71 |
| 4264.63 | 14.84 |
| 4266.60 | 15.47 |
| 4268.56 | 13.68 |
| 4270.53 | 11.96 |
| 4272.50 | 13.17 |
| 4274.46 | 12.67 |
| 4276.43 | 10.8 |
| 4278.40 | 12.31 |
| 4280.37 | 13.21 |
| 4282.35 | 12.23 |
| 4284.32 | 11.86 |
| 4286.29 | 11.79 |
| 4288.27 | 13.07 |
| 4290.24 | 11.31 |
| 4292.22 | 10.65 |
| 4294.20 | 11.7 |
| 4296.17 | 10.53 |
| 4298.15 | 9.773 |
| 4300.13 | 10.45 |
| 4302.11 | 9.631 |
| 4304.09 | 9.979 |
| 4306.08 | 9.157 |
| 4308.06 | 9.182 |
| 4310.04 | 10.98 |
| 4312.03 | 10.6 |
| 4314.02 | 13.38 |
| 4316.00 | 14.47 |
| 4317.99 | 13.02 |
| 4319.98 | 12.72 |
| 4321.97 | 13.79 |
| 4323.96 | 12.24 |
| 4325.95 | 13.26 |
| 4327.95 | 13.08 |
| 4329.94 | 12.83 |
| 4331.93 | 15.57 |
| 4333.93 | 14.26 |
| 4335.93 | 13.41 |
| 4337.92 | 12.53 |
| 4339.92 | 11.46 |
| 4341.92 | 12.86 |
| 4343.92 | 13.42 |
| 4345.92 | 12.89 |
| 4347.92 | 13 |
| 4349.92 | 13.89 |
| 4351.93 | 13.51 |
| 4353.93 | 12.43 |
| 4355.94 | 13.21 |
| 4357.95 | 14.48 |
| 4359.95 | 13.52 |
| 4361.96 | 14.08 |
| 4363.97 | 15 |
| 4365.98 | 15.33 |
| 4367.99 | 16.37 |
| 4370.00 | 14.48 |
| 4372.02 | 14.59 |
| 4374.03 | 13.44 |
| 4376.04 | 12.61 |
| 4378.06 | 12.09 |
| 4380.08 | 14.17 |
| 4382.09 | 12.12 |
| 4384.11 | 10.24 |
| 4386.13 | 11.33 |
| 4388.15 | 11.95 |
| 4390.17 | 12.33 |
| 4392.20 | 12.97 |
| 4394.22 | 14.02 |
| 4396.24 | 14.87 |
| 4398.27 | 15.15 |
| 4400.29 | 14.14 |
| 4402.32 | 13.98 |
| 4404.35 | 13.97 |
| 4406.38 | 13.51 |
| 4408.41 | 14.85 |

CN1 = 0.14 mag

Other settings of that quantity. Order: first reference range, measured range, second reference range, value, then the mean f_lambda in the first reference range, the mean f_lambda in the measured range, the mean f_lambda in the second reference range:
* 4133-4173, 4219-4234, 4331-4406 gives -0.04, 11.1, 12.4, 13.5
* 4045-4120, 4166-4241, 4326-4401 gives 0.06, 11.8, 11.9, 13.4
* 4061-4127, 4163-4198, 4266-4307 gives 0.05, 11.7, 11.2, 11.7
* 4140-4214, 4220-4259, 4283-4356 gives -0.09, 11.2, 12.6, 12.2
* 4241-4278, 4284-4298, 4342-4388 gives 0.16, 13.1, 11.4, 13.4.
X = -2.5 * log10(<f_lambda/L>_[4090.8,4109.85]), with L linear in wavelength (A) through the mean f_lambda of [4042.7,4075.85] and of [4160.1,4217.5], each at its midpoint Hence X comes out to 0.03 mag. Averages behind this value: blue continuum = 11.7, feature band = 11.3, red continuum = 11.5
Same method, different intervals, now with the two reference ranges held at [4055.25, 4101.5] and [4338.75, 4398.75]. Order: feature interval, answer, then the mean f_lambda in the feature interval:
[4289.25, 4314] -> 0.24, 10.4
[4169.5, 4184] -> 0.11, 11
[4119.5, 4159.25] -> 0.08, 11.2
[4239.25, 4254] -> -0.05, 13.2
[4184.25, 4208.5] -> 0.05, 11.8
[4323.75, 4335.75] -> -0.04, 13.6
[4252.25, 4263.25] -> 0.00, 12.7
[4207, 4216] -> 0.05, 11.9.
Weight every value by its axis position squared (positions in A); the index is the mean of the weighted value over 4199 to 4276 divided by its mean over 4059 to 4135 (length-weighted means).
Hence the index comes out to 1.2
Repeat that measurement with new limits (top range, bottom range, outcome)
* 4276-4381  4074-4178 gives 1.22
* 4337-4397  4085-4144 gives 1.27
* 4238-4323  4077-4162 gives 1.14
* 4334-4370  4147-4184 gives 1.36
